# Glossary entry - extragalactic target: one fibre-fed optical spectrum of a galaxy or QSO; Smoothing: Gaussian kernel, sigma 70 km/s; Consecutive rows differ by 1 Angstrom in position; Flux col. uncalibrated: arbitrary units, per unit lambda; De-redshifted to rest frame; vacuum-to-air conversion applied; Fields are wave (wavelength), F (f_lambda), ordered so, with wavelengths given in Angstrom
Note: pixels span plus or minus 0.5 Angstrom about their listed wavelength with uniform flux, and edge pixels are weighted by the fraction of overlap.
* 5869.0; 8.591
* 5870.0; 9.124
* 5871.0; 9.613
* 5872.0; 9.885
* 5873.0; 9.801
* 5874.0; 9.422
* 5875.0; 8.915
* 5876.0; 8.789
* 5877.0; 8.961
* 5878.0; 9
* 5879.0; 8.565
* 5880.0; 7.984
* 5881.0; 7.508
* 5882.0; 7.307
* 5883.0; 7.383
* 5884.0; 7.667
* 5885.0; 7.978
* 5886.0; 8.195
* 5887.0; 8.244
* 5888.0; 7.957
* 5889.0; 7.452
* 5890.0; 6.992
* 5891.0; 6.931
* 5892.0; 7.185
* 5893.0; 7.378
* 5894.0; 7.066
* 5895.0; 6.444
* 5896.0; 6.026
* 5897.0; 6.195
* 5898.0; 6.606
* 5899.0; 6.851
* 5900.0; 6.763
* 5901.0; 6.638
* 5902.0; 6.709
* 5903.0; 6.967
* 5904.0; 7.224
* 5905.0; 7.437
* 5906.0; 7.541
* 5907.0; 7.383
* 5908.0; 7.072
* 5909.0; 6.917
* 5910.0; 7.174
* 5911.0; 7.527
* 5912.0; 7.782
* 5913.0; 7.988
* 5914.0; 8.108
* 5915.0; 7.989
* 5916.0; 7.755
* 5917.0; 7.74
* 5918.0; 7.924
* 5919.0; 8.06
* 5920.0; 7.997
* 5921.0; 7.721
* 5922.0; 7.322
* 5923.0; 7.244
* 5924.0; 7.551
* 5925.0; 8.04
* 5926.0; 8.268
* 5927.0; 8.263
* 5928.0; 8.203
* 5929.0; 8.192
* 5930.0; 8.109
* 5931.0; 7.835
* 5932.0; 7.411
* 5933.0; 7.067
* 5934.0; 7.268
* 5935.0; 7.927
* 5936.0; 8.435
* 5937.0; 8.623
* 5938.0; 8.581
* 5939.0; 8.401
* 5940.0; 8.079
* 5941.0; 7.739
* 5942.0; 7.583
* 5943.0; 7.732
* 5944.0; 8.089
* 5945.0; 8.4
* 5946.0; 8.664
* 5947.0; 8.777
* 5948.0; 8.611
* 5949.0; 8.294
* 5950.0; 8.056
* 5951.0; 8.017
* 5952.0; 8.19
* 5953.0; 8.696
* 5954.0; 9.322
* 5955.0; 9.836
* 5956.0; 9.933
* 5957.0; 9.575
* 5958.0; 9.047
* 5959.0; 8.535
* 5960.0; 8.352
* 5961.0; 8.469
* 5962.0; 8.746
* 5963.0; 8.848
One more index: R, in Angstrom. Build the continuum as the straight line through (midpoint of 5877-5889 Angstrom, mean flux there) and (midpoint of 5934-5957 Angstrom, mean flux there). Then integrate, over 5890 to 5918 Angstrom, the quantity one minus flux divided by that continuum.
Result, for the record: 3.4 Angstrom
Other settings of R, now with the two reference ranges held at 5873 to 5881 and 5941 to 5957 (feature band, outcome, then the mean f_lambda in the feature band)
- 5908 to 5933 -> 2.5 Angstrom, 7.77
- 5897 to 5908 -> 2.2 Angstrom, 6.98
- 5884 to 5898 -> 2.4 Angstrom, 7.23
